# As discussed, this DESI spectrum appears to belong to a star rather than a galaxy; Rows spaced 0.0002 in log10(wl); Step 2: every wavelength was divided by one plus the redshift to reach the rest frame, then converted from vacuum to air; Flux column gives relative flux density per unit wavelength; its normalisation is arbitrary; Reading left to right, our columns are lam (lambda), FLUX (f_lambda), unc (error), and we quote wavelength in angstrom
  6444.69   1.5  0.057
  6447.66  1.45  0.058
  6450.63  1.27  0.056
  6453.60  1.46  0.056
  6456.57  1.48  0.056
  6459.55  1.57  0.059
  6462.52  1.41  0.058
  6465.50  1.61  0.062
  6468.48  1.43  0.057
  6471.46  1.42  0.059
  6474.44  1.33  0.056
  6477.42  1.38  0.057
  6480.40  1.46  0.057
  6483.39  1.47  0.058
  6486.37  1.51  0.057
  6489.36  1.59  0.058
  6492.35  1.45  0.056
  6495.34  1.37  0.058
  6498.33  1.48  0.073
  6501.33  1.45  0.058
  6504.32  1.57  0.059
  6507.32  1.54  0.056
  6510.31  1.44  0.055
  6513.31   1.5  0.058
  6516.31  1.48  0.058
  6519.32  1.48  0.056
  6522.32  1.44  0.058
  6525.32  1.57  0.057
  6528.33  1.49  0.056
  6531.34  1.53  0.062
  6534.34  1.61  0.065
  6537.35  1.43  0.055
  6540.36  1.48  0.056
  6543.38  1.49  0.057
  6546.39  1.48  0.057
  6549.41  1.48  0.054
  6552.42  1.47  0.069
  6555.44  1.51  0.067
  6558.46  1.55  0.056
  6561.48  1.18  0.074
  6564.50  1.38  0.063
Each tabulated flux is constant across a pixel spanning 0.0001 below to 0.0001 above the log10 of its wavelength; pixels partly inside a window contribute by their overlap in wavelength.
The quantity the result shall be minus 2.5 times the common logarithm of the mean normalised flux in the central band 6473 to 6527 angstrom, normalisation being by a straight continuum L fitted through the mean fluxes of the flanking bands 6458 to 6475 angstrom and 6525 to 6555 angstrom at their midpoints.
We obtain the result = 0.01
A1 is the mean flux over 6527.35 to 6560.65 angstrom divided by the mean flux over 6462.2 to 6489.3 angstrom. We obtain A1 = 1.0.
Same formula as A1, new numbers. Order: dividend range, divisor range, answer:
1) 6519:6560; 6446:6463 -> 1.04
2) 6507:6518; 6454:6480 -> 1.02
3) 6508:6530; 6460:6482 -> 1.03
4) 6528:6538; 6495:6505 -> 1.04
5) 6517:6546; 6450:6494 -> 1.03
